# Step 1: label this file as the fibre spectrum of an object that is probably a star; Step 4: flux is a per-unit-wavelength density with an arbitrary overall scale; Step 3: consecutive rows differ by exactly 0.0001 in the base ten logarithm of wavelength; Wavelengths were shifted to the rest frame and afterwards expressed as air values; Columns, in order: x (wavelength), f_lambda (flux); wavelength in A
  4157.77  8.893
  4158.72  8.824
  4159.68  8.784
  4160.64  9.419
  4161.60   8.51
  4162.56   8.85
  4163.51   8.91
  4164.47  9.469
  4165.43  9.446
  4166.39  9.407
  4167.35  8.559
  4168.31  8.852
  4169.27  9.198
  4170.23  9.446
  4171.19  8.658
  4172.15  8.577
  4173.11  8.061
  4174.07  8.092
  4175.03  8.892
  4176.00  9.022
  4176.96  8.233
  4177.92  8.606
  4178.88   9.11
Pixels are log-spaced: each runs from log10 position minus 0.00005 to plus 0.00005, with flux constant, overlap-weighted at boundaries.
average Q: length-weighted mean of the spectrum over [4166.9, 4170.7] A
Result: 9.02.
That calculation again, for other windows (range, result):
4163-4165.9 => 9.29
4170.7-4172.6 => 8.63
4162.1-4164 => 8.92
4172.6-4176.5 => 8.51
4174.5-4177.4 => 8.69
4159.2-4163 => 8.88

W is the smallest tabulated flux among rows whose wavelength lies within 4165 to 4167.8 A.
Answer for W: 8.559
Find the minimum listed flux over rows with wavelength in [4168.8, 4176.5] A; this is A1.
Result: 8.061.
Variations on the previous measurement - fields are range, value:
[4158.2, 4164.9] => 8.51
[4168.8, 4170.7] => 9.198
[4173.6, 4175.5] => 8.092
